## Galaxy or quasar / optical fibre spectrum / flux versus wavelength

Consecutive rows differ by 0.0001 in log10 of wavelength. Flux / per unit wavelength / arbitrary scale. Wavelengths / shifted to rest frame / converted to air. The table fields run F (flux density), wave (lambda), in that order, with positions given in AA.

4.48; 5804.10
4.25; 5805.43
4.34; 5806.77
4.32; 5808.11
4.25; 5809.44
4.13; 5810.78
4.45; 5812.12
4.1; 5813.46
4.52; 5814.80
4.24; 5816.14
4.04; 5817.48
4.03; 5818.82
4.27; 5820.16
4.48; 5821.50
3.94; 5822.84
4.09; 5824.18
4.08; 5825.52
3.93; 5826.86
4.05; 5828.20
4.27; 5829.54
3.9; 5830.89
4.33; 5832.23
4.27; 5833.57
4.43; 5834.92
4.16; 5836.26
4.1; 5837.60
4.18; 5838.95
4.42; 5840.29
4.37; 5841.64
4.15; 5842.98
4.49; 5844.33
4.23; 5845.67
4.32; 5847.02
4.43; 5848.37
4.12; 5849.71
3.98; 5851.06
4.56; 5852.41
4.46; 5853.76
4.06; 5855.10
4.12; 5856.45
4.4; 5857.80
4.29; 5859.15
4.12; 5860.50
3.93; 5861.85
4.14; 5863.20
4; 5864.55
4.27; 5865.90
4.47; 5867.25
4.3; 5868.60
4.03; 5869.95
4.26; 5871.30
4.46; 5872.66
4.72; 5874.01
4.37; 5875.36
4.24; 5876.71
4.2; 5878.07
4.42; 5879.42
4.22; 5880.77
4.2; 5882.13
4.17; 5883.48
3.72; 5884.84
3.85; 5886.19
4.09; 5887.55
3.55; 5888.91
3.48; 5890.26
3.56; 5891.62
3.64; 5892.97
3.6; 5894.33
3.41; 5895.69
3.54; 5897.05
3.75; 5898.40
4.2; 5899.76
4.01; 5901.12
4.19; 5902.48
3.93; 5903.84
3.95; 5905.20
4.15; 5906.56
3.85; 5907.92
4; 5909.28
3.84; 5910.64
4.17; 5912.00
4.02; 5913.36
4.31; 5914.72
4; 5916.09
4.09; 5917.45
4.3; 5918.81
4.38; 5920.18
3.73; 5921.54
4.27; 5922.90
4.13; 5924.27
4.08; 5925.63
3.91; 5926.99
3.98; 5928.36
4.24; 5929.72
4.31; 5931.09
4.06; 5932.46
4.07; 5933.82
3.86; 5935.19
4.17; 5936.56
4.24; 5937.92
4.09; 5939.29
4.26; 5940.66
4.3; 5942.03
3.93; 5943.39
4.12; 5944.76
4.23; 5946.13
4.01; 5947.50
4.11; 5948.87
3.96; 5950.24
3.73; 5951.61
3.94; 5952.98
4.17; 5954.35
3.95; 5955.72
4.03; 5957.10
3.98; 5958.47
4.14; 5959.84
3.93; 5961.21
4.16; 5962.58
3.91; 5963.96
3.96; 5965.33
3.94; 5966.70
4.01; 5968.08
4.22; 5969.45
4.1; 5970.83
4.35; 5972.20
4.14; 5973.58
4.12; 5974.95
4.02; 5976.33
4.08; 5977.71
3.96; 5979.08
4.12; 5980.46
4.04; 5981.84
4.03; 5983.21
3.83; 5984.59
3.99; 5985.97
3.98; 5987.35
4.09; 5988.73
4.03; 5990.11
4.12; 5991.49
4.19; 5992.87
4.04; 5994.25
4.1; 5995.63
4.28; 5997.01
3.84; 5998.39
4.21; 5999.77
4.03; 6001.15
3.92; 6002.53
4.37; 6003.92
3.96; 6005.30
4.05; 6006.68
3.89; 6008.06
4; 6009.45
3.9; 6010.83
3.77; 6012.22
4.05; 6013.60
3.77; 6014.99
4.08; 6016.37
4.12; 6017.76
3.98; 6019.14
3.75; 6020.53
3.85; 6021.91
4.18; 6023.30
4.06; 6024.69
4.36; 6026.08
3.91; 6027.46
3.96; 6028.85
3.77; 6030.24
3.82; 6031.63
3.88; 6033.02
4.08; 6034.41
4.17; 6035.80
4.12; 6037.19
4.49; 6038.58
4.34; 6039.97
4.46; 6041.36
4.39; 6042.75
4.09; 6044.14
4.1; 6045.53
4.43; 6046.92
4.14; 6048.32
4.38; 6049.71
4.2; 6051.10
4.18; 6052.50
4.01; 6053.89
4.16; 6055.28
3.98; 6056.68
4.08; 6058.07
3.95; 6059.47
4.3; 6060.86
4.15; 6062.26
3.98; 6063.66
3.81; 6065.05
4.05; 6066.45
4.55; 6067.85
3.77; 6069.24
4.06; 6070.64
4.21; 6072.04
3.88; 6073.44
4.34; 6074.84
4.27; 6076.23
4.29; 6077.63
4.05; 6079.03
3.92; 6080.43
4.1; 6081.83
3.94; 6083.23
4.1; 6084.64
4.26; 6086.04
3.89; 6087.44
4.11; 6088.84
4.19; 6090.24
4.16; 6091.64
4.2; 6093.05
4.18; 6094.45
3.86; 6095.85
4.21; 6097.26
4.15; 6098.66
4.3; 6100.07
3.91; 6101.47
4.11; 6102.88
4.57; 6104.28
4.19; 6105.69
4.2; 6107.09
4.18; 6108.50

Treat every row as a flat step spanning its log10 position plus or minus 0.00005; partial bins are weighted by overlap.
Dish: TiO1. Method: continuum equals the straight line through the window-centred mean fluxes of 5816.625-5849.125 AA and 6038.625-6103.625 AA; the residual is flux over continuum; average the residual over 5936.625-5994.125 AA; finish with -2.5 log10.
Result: 0.03 mag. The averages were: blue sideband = 4.21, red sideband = 4.14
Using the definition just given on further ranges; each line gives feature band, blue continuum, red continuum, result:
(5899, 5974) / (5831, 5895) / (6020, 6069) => 0.02 mag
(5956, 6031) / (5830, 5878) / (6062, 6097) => 0.03 mag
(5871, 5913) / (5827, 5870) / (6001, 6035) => 0.05 mag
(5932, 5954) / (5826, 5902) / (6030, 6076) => 0.02 mag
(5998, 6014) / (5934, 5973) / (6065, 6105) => 0.02 mag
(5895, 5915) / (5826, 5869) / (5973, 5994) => 0.05 mag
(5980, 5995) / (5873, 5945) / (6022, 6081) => 0.01 mag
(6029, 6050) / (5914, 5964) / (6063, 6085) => -0.02 mag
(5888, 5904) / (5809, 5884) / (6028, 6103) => 0.13 mag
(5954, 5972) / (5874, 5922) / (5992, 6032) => -0.01 mag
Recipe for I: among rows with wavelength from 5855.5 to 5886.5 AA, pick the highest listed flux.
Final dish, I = 4.72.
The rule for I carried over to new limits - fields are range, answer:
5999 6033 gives 4.37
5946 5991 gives 4.35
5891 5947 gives 4.38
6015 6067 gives 4.49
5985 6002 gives 4.28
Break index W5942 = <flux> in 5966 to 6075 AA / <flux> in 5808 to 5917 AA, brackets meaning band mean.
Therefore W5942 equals 0.99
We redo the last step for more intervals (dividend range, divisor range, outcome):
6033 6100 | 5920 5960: 1.02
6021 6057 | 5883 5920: 1.06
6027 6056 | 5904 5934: 1.02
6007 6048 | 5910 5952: 0.99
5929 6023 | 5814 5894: 0.97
